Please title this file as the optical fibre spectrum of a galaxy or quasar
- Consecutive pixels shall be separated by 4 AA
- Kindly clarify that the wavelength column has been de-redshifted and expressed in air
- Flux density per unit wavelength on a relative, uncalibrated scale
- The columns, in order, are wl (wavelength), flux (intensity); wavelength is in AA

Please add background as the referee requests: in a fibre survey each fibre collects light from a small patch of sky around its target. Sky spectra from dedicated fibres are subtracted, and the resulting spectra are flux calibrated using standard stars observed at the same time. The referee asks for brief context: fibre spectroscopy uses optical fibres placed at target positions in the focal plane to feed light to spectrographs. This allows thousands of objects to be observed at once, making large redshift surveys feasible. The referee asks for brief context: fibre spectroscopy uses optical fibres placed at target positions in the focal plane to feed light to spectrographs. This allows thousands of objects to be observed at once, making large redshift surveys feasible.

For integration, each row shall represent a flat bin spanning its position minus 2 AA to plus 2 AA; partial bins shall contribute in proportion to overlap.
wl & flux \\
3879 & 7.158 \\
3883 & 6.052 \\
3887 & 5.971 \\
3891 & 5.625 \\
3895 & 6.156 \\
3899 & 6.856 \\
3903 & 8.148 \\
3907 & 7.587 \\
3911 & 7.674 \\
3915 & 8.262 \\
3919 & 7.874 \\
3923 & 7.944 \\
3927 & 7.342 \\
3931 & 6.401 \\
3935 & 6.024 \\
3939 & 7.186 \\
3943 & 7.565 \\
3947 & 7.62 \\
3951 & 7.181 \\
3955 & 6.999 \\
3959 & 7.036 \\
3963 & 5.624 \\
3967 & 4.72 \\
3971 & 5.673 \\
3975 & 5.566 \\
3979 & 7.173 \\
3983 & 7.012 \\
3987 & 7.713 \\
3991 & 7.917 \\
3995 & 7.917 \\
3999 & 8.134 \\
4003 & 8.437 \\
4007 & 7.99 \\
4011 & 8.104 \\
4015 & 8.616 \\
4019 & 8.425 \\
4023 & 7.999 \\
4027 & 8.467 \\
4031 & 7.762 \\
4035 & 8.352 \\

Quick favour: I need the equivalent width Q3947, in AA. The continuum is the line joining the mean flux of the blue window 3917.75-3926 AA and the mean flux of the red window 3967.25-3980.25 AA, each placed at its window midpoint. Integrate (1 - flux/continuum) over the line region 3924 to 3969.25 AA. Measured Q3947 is 1.2 AA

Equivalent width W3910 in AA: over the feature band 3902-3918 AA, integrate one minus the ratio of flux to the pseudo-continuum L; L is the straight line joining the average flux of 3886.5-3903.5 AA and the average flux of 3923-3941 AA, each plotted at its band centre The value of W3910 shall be -3.1 AA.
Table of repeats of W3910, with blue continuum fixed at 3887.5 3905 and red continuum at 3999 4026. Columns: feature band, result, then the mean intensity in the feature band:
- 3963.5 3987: 4.9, 6.15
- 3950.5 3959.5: 0.5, 7.06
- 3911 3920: -1.4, 8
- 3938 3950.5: -0.2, 7.45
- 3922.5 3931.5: -0.2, 7.25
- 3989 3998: 0.1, 7.94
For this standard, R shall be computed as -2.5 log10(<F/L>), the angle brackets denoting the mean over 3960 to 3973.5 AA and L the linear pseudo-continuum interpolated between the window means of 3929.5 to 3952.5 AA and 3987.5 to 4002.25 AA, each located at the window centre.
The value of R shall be 0.34 mag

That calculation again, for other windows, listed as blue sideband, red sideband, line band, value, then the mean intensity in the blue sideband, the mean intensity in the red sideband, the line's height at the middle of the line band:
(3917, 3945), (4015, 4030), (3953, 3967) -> 0.20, 7.19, 8.3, 7.54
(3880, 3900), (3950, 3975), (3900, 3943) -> -0.21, 6.15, 6.12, 6.13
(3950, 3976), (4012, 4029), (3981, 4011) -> -0.07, 6.09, 8.36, 7.39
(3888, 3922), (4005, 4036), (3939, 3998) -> 0.13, 7.25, 8.21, 7.78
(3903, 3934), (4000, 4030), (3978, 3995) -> 0.08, 7.57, 8.27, 8.06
